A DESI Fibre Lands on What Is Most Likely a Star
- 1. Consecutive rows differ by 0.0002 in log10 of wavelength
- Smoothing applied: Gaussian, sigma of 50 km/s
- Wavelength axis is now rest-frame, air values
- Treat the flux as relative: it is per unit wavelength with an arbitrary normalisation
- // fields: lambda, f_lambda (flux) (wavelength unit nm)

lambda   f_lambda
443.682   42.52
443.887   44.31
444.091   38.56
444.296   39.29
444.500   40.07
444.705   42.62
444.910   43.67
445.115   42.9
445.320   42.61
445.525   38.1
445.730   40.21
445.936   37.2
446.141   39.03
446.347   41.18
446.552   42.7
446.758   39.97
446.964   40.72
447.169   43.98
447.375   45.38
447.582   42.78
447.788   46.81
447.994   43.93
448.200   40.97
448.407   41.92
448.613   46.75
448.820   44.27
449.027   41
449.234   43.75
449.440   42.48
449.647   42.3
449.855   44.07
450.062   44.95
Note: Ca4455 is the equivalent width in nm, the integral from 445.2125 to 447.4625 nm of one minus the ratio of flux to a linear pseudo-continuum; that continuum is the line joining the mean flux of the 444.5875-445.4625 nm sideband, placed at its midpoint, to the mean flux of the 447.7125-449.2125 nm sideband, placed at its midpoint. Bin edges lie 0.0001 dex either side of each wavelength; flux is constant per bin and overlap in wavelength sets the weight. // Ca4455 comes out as 0.11 nm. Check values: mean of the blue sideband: 42.7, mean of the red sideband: 43.6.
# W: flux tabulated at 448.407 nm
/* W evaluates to 41.92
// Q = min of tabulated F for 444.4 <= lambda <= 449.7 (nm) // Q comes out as 37.2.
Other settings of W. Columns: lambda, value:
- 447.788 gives 46.81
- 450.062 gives 44.95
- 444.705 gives 42.62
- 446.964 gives 40.72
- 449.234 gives 43.75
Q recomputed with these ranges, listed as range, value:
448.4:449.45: 41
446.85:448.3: 40.72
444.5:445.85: 38.1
